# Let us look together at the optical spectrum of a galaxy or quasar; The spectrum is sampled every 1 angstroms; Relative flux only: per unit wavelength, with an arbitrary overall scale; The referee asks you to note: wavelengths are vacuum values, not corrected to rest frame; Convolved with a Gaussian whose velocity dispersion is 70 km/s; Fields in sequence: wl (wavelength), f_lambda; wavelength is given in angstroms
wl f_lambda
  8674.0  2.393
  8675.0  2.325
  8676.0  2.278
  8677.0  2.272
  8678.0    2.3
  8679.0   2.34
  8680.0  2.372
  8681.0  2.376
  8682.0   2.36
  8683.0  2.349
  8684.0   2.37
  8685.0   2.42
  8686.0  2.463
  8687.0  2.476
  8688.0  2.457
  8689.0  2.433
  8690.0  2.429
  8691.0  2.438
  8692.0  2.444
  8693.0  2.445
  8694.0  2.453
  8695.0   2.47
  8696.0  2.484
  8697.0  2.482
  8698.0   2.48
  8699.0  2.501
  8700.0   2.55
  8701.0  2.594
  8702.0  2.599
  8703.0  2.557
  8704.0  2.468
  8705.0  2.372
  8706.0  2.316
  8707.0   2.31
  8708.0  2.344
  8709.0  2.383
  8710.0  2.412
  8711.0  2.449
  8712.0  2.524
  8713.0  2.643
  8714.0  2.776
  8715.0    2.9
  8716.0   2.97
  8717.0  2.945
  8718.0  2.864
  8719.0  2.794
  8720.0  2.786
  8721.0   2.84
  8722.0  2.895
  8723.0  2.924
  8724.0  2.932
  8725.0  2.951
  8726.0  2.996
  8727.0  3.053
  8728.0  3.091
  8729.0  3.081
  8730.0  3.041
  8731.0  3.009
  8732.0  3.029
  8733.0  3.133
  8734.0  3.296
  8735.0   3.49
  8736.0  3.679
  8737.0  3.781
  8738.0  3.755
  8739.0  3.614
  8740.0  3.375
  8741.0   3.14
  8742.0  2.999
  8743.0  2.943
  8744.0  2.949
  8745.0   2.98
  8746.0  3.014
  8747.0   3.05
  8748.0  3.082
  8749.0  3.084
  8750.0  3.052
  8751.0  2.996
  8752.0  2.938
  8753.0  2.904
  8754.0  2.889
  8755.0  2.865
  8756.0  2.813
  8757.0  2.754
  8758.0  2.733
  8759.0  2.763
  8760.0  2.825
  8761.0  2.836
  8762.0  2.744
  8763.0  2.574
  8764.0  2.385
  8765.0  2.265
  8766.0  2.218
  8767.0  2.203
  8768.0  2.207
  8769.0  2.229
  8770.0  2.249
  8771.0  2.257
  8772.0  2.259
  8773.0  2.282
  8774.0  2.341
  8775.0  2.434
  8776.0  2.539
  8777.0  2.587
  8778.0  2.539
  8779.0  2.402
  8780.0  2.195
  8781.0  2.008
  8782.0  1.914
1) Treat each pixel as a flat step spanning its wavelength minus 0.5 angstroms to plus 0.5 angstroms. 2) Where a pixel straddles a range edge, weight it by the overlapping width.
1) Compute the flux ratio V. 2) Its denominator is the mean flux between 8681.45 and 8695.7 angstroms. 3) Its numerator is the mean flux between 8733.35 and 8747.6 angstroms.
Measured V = 1.35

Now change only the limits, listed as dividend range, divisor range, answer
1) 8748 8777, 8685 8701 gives 1.05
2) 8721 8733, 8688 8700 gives 1.22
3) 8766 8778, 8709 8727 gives 0.83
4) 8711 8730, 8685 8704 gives 1.16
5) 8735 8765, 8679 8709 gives 1.24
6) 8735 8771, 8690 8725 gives 1.11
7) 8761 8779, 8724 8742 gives 0.73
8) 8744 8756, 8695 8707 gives 1.20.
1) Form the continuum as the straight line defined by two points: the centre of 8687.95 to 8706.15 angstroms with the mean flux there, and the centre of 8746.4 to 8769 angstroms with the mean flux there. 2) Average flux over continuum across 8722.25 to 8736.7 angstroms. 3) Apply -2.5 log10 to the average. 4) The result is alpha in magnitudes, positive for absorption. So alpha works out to -0.20 mag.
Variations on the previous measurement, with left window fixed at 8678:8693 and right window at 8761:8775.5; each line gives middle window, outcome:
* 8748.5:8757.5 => -0.23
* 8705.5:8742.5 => -0.24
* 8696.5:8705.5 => -0.05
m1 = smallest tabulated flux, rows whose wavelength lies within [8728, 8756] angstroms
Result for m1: 2.813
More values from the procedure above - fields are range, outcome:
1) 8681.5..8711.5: 2.31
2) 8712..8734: 2.524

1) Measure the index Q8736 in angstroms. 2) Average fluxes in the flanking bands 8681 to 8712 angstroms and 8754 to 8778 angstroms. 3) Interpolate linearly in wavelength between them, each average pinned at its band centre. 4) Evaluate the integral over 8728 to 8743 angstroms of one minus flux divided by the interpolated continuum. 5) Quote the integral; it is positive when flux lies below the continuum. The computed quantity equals -5.0 angstroms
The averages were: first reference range 2.44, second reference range 2.5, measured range 3.3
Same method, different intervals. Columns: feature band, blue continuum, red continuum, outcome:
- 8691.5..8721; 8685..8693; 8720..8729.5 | 1.4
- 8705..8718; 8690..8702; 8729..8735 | 0.9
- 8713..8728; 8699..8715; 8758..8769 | -2.4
